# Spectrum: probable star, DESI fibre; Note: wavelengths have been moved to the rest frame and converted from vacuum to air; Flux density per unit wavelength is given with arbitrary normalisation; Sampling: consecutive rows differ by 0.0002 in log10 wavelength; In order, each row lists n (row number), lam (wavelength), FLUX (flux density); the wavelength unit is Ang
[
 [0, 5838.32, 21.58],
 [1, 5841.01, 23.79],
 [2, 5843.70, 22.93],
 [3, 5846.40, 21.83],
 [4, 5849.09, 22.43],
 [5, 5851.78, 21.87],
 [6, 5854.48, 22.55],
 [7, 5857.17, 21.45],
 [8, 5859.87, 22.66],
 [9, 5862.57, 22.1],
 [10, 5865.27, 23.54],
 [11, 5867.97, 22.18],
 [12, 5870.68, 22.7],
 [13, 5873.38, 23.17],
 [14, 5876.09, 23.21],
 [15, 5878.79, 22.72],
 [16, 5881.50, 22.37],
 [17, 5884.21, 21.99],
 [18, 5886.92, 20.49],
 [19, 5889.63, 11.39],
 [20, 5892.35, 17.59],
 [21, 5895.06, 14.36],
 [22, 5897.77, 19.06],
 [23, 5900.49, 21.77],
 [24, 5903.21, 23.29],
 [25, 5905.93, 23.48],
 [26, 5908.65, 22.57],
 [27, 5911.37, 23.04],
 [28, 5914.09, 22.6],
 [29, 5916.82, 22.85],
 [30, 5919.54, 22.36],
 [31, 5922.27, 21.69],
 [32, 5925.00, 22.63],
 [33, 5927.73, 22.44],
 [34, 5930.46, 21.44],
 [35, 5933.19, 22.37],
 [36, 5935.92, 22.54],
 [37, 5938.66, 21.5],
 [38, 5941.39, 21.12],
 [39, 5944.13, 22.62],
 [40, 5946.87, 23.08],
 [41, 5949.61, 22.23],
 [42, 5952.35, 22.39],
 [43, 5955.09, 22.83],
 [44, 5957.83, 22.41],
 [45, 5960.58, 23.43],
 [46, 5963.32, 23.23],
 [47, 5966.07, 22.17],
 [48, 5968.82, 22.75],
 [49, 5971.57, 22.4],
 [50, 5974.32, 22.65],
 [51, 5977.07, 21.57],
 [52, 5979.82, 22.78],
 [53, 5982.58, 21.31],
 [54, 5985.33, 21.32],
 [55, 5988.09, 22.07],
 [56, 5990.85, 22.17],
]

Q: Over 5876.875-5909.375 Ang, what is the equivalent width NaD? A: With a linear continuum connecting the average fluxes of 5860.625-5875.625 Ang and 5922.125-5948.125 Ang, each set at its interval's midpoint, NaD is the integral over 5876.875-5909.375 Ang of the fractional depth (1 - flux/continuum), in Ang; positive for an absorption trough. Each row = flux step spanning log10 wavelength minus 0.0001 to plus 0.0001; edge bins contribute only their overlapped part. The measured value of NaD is 3.5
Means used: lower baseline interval 22.8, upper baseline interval 22.2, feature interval 20.1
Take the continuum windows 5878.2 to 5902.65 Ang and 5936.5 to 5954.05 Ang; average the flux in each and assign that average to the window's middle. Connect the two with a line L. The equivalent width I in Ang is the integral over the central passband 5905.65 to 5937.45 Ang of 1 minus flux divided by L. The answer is -2.49 Ang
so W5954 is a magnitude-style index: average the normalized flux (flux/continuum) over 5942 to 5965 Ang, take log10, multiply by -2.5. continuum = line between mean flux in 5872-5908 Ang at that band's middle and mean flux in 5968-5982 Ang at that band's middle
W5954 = -0.041 mag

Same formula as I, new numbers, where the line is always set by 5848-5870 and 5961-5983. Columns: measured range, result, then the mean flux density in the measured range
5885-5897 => 3.2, 16.4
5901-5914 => -0.3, 23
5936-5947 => 0.2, 22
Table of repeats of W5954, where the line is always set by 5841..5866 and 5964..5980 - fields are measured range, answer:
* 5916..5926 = 0.00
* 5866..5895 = 0.09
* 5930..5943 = 0.03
